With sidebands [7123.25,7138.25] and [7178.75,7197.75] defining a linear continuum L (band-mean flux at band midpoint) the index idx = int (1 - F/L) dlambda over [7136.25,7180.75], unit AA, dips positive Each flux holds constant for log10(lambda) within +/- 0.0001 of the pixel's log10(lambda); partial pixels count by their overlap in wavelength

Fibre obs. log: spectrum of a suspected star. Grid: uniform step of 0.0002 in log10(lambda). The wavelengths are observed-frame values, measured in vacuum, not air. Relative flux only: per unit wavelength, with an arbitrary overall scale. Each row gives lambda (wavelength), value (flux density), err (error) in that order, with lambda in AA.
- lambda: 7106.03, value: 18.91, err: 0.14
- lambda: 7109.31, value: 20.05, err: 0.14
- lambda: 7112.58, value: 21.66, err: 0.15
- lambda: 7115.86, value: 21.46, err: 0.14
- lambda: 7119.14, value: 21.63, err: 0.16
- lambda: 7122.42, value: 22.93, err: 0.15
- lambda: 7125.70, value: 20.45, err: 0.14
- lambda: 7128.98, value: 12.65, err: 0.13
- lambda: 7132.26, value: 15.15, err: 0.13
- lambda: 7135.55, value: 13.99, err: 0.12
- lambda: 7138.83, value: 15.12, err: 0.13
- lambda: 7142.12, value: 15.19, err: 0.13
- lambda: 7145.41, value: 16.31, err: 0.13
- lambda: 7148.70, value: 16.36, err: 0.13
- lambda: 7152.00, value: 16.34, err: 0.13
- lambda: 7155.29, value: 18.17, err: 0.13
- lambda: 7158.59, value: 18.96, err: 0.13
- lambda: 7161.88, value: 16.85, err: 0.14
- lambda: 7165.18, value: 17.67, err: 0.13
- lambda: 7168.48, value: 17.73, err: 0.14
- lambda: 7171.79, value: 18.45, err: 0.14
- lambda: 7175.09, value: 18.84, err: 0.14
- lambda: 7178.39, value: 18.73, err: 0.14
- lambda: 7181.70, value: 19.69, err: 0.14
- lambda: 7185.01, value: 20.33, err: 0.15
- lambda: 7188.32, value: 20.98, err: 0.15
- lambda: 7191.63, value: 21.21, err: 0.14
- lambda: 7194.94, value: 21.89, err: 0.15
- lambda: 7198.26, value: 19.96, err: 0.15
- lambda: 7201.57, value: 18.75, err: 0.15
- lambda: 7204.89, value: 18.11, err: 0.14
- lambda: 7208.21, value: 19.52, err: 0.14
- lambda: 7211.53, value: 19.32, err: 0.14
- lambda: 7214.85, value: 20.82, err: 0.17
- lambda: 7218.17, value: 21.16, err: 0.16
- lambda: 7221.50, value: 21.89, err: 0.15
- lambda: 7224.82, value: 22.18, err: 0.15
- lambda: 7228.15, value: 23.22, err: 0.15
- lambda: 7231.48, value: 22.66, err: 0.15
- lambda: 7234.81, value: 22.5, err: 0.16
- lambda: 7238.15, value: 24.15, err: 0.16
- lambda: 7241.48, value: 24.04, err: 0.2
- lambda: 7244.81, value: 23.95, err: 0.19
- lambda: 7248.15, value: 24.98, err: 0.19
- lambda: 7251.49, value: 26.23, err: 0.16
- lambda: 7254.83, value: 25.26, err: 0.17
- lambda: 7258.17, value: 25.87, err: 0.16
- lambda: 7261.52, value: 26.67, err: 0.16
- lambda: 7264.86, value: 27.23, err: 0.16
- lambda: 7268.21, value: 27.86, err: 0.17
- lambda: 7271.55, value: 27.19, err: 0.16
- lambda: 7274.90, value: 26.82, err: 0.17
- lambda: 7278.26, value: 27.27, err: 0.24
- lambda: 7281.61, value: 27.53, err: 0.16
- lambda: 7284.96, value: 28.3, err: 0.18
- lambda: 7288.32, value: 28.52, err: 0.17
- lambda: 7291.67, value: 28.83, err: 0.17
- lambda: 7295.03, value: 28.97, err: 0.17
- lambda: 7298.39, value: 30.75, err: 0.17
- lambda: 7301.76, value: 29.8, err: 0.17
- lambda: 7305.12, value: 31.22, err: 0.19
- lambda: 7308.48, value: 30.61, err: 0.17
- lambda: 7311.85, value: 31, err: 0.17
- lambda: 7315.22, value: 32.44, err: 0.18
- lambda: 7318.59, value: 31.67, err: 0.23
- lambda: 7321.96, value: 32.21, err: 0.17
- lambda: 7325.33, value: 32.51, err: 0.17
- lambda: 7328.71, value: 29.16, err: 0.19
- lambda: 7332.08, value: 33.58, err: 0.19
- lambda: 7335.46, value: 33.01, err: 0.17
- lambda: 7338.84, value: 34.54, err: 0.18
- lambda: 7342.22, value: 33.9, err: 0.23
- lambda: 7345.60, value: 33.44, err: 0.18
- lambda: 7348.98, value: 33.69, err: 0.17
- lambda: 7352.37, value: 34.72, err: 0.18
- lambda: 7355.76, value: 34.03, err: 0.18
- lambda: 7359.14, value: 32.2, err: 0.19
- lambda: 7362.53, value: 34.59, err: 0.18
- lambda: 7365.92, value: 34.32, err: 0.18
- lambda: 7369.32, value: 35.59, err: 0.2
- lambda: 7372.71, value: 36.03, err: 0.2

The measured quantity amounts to 2.3 AA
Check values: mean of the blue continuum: 15.9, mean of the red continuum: 20.6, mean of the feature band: 17.3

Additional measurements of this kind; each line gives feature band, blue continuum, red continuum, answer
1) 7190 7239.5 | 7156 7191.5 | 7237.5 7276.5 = 2.7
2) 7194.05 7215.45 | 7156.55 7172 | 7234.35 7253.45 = 1.6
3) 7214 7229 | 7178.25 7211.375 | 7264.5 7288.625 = 0.4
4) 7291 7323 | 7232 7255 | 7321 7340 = -0.6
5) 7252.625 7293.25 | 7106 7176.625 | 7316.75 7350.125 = 1.2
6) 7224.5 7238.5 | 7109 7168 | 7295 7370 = 1.1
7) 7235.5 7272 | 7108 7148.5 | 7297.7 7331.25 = 1.7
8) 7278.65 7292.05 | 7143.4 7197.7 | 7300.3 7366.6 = 0.2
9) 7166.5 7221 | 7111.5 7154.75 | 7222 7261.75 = 3.8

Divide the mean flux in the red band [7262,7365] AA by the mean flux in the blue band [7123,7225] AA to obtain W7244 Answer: 1.67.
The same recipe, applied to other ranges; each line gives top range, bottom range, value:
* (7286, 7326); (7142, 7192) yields 1.68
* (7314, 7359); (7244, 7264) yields 1.29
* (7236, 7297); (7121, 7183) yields 1.54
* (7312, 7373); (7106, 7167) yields 1.87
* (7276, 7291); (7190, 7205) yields 1.38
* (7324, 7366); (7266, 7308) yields 1.16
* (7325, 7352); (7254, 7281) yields 1.23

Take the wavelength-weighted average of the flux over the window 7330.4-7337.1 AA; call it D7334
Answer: 33.3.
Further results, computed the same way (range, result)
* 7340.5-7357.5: 34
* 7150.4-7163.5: 17.6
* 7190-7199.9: 21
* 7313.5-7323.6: 32.1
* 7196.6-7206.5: 18.9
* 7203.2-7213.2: 19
